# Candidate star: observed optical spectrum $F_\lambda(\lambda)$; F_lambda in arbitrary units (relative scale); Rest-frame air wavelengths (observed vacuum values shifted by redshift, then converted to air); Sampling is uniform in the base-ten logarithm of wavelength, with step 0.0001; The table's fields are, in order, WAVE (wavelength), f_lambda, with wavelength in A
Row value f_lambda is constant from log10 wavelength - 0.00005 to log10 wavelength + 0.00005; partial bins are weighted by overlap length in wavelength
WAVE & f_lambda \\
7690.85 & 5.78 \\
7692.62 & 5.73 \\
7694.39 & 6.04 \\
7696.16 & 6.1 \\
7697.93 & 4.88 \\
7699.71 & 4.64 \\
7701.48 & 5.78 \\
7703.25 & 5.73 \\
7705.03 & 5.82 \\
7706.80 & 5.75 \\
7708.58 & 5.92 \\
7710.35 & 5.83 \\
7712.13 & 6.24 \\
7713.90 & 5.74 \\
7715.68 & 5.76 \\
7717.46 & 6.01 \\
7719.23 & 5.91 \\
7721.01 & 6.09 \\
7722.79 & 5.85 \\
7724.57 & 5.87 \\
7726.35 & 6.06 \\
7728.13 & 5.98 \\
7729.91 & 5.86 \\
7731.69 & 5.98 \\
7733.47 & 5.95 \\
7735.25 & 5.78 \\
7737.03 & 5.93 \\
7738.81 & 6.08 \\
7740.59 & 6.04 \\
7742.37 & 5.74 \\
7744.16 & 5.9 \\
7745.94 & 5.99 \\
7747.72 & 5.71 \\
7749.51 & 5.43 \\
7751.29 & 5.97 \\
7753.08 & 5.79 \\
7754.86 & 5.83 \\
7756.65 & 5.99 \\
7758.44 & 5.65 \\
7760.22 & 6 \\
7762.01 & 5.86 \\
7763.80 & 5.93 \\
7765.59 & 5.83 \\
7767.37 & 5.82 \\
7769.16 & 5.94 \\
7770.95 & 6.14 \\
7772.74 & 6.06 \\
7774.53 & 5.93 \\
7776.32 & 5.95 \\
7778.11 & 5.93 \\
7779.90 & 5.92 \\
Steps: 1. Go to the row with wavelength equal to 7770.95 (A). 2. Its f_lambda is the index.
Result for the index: 6.14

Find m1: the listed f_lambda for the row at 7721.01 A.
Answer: 6.09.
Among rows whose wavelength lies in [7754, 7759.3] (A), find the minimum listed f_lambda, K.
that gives 5.65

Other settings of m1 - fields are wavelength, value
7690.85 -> 5.78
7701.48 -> 5.78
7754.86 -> 5.83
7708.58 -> 5.92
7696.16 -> 6.1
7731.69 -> 5.98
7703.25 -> 5.73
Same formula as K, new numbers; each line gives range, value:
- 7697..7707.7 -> 4.64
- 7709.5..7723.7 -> 5.74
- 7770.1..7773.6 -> 6.06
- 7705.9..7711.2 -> 5.75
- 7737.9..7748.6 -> 5.71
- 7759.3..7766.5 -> 5.83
